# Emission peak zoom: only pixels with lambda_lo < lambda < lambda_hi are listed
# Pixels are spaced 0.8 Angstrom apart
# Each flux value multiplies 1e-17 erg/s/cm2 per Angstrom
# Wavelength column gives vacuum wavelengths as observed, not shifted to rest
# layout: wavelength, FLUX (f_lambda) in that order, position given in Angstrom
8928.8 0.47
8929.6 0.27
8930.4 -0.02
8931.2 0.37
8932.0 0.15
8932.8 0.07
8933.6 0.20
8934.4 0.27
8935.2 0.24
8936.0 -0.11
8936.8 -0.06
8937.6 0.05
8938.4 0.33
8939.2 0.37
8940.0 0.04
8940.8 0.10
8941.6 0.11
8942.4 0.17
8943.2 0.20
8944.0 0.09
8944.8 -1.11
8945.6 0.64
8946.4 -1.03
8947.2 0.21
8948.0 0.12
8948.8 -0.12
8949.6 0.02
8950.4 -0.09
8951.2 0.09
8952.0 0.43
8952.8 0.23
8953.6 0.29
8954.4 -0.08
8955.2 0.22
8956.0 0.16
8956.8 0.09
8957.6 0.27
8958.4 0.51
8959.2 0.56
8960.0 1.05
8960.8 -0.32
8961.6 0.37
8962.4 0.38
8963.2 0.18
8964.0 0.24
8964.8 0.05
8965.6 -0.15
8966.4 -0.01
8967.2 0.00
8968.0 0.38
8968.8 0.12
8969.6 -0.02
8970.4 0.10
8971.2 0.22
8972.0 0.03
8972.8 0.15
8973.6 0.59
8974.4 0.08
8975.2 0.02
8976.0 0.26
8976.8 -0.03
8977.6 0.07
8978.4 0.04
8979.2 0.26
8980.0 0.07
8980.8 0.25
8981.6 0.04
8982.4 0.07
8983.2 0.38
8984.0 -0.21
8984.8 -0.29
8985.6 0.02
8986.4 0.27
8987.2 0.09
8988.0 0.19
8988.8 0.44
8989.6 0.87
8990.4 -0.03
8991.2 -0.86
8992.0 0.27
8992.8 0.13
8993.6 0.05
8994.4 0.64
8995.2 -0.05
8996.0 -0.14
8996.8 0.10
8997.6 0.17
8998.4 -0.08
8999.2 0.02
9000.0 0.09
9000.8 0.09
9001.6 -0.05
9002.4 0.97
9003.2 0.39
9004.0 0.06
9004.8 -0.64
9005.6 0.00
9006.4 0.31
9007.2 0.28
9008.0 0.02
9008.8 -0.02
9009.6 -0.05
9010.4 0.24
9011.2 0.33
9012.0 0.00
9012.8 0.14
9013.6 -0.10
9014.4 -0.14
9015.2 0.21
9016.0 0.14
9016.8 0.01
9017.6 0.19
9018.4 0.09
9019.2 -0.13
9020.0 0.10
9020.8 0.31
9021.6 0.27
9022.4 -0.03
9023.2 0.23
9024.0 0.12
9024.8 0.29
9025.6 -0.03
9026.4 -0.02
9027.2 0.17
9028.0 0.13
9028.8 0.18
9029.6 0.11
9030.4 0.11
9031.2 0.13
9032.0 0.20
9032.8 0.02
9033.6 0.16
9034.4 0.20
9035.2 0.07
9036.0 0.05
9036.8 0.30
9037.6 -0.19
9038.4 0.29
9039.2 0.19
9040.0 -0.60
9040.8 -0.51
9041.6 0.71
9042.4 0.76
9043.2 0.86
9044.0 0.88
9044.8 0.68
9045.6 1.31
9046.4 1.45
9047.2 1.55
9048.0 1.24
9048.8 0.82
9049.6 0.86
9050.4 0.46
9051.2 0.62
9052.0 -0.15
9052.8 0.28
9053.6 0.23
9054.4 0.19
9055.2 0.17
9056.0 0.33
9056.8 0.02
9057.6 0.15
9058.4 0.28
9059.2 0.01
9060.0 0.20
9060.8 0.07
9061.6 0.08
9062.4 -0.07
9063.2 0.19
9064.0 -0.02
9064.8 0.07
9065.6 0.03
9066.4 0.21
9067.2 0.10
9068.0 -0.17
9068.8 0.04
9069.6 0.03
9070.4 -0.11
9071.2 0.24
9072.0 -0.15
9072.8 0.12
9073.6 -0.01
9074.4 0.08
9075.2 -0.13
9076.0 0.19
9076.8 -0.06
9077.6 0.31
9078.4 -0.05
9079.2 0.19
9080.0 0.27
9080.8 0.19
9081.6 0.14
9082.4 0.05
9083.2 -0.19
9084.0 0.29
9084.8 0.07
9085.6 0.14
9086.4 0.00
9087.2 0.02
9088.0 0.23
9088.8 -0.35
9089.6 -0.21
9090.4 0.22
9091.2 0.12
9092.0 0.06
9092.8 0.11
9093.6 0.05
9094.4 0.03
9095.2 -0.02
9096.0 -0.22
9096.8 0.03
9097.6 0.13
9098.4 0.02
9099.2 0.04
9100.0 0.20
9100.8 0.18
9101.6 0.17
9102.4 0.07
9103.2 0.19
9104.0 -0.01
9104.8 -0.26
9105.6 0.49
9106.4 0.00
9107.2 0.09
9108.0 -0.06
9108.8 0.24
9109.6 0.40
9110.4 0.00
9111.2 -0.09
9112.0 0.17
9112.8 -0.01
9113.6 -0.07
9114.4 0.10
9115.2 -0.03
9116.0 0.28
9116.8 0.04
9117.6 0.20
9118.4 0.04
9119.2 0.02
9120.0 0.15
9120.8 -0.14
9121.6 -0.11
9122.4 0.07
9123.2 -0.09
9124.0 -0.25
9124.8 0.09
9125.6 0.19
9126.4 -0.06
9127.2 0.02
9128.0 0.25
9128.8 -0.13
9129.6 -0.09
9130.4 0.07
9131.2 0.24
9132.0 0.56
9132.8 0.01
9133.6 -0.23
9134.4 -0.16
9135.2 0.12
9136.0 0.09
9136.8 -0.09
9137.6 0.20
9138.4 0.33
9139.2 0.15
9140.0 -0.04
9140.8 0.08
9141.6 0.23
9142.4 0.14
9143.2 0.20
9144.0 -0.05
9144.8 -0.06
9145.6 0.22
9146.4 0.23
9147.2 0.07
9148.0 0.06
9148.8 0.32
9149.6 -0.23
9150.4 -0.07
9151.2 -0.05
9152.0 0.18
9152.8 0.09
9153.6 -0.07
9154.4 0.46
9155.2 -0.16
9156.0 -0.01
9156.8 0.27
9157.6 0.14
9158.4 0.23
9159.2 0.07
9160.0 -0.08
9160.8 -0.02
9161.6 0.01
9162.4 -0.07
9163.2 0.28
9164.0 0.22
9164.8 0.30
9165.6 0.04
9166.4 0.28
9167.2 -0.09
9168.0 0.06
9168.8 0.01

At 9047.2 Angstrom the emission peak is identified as [O III]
